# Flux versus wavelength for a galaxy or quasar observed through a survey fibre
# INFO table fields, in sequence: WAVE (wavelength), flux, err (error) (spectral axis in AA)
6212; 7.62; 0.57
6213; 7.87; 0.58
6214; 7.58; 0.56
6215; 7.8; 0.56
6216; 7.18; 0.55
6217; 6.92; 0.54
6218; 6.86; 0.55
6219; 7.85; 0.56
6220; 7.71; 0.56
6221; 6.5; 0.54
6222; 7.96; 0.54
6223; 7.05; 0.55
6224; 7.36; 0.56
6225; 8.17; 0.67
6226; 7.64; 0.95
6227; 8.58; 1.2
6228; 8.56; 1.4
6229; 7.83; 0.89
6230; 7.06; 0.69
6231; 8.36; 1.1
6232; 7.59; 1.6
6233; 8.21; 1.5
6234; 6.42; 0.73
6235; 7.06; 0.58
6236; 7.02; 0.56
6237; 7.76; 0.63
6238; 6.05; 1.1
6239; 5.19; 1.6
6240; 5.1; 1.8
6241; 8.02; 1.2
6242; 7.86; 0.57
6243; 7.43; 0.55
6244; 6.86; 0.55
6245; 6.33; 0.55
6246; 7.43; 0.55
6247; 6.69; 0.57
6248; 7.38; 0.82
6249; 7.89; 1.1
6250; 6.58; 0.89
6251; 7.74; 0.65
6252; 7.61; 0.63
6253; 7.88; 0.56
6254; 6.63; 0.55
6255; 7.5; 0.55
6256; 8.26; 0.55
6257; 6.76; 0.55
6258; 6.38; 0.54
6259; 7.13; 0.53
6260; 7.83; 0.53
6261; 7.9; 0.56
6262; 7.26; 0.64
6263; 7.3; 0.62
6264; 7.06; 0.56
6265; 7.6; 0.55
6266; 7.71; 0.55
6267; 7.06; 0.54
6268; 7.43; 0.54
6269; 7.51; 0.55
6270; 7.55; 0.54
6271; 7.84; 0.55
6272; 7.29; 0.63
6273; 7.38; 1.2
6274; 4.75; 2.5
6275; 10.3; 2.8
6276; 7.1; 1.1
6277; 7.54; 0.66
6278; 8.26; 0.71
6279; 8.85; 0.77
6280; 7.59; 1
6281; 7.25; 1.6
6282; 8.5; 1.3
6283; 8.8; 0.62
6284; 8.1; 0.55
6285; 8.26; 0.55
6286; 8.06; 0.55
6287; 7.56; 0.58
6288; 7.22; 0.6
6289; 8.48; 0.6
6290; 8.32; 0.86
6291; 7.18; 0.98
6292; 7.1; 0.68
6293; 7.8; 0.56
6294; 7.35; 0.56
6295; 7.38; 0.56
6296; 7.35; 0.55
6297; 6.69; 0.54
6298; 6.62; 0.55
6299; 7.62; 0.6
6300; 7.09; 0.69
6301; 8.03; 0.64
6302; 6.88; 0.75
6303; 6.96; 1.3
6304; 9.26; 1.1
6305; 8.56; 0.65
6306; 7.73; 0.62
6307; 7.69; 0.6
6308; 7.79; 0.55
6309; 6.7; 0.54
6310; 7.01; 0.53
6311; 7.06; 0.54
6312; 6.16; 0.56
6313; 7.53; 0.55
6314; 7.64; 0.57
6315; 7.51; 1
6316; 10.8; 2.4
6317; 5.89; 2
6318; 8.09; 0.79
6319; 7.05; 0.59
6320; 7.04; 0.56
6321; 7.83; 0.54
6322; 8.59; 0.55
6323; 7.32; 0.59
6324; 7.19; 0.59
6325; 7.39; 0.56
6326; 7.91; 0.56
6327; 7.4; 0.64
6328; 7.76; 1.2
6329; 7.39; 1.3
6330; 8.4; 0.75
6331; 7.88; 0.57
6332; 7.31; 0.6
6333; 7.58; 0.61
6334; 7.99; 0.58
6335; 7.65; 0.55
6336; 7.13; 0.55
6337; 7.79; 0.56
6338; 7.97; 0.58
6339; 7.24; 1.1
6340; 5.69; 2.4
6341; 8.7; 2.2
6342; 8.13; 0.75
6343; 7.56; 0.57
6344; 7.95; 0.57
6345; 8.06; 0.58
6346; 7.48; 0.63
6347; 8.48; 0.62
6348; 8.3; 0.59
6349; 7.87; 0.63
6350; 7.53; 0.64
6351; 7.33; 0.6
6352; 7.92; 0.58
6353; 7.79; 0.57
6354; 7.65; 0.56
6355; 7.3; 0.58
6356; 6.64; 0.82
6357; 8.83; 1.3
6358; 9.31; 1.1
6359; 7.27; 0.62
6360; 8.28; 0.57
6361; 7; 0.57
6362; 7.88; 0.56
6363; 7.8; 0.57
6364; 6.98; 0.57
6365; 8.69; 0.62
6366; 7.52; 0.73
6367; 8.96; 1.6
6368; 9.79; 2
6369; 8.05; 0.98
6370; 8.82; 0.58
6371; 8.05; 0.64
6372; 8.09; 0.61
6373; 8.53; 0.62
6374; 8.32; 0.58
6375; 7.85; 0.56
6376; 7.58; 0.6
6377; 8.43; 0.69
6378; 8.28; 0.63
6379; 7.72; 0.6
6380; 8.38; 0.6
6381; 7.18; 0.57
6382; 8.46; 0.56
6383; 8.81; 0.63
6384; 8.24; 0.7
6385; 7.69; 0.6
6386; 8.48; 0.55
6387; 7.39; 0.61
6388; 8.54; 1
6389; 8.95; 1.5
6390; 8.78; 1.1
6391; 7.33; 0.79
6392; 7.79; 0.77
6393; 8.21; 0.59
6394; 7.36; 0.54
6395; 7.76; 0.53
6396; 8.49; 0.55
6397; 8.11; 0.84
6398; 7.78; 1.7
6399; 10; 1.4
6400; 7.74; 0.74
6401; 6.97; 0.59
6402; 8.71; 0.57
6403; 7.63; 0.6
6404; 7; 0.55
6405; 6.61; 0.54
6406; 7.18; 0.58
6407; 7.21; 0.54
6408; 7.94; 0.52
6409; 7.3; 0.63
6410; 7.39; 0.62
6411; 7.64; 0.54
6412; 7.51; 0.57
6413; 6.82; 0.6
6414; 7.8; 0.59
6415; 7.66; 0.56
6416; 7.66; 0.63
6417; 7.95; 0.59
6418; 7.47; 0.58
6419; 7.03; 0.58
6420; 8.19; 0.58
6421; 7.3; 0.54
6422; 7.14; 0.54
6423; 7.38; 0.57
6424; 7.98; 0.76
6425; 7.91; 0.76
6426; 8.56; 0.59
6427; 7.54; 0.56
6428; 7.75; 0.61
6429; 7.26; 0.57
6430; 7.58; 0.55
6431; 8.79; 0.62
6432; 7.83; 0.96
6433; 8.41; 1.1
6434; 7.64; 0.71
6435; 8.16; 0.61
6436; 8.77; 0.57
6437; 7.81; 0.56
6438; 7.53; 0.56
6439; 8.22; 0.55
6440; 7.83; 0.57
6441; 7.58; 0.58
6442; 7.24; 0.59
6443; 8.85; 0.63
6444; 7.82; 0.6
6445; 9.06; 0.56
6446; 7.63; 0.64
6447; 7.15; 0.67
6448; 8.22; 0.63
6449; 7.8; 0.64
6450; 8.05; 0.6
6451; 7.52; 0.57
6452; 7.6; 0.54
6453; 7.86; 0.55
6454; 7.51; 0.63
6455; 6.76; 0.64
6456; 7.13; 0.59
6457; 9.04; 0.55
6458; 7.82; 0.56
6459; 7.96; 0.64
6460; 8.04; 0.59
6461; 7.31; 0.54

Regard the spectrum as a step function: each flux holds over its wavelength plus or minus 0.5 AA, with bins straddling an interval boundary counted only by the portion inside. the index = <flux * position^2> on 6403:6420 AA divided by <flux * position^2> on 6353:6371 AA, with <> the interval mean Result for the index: 0.94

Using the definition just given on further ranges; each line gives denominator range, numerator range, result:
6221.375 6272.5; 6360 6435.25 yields 1.13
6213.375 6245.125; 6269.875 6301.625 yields 1.07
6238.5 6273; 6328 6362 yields 1.10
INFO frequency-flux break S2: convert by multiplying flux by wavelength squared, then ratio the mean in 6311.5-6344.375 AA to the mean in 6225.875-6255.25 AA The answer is 1.1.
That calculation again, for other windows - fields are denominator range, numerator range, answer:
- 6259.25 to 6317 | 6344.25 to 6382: 1.08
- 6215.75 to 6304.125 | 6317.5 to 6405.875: 1.09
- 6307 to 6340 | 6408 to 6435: 1.05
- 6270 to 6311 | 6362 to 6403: 1.10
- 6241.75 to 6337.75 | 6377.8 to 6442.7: 1.08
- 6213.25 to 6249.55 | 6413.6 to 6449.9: 1.14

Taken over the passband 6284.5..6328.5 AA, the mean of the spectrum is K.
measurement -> 7.56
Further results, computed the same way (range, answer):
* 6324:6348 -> 7.69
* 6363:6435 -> 7.91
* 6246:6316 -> 7.54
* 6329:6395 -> 7.95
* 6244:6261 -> 7.26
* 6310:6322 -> 7.53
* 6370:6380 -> 8.14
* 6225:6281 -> 7.39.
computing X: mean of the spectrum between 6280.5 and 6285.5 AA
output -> 8.18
